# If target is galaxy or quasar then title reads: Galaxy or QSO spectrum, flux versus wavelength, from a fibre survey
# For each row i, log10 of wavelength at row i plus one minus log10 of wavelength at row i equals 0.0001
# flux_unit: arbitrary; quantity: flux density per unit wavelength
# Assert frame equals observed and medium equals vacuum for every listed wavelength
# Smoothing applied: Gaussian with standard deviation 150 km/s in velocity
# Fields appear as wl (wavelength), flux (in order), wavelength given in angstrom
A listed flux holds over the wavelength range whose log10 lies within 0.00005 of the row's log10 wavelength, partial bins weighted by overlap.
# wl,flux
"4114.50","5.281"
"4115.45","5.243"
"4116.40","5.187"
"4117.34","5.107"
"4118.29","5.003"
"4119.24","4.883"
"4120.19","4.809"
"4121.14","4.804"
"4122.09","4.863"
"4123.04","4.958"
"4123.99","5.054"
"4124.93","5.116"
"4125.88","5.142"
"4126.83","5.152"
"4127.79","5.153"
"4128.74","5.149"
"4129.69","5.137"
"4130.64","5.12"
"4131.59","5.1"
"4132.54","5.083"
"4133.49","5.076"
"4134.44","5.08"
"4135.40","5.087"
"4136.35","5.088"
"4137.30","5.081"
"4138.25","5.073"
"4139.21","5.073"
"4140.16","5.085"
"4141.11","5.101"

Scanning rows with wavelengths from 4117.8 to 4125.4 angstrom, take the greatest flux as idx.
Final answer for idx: 5.116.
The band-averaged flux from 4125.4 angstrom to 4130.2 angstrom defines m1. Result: 5.14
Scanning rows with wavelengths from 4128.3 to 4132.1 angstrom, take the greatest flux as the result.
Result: 5.149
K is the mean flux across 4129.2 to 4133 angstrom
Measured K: 5.12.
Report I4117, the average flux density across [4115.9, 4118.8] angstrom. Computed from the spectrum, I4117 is 5.1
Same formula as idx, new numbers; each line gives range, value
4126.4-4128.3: 5.153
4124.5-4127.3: 5.152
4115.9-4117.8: 5.187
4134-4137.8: 5.088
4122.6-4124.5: 5.054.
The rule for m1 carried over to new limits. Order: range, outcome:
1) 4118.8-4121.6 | 4.83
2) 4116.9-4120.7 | 4.94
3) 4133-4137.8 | 5.09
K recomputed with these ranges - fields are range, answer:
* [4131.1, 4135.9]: 5.09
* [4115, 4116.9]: 5.23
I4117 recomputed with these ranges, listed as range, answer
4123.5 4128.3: 5.12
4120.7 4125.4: 4.97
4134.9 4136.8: 5.07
